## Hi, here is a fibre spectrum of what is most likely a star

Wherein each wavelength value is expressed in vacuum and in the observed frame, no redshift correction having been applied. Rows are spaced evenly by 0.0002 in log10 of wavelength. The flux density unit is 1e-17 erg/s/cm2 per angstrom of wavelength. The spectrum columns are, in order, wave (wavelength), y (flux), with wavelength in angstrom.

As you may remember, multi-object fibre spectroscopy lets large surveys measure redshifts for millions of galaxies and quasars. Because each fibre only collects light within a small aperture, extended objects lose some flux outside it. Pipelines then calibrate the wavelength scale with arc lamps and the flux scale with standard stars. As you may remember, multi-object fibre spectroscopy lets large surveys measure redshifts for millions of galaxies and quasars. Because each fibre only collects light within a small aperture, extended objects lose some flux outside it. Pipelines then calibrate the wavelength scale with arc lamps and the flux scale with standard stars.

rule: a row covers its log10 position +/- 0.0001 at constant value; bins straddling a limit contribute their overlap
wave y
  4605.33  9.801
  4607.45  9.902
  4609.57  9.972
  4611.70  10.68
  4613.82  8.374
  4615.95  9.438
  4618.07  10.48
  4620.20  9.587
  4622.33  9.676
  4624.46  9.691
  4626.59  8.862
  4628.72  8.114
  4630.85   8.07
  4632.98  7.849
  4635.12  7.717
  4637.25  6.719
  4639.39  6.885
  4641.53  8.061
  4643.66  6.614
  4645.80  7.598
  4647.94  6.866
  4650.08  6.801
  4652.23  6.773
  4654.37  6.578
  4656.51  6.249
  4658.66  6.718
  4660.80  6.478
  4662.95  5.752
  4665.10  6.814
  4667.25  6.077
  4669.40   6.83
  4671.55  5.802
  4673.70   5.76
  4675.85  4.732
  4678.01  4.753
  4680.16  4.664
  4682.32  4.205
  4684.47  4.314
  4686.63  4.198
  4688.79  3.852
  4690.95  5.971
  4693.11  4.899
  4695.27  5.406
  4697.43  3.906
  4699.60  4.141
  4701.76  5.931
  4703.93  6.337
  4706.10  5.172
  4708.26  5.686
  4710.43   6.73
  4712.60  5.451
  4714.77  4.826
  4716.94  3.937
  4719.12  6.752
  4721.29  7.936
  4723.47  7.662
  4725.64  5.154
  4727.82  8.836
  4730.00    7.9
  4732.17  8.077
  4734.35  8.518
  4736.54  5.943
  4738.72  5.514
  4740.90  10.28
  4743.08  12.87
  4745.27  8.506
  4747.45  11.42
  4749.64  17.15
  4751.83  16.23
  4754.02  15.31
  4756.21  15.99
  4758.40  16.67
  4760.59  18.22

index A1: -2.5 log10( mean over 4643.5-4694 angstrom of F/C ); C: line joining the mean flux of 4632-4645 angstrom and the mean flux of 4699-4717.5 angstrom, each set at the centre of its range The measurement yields 0.13 mag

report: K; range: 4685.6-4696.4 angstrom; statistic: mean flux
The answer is 4.87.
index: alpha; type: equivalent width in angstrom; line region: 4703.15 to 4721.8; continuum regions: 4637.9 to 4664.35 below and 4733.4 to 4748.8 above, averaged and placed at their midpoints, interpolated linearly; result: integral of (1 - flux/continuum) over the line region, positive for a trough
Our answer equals 5.8 angstrom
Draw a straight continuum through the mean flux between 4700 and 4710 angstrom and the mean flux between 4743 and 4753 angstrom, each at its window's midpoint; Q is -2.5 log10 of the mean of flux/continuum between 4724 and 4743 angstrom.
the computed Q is 0.34 mag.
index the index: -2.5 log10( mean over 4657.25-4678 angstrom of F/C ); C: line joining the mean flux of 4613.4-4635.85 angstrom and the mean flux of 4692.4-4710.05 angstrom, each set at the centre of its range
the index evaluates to 0.14 mag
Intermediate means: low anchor 8.93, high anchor 5.25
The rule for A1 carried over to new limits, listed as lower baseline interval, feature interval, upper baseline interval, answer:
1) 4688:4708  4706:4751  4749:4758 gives 0.38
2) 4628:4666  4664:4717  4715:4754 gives 0.46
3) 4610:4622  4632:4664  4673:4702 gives 0.08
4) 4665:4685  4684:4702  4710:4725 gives 0.21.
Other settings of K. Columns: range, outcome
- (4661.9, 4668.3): 6.21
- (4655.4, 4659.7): 6.48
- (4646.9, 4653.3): 6.81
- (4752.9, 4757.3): 15.6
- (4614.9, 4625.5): 9.78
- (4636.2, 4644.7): 7.07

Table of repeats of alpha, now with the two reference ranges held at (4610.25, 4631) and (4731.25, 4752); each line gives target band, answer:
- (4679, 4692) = 7.0 angstrom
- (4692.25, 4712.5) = 9.3 angstrom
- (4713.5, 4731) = 6.0 angstrom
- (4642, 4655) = 3.6 angstrom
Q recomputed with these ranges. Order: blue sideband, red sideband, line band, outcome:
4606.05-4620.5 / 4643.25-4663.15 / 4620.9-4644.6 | 0.03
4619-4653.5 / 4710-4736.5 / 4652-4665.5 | 0.18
